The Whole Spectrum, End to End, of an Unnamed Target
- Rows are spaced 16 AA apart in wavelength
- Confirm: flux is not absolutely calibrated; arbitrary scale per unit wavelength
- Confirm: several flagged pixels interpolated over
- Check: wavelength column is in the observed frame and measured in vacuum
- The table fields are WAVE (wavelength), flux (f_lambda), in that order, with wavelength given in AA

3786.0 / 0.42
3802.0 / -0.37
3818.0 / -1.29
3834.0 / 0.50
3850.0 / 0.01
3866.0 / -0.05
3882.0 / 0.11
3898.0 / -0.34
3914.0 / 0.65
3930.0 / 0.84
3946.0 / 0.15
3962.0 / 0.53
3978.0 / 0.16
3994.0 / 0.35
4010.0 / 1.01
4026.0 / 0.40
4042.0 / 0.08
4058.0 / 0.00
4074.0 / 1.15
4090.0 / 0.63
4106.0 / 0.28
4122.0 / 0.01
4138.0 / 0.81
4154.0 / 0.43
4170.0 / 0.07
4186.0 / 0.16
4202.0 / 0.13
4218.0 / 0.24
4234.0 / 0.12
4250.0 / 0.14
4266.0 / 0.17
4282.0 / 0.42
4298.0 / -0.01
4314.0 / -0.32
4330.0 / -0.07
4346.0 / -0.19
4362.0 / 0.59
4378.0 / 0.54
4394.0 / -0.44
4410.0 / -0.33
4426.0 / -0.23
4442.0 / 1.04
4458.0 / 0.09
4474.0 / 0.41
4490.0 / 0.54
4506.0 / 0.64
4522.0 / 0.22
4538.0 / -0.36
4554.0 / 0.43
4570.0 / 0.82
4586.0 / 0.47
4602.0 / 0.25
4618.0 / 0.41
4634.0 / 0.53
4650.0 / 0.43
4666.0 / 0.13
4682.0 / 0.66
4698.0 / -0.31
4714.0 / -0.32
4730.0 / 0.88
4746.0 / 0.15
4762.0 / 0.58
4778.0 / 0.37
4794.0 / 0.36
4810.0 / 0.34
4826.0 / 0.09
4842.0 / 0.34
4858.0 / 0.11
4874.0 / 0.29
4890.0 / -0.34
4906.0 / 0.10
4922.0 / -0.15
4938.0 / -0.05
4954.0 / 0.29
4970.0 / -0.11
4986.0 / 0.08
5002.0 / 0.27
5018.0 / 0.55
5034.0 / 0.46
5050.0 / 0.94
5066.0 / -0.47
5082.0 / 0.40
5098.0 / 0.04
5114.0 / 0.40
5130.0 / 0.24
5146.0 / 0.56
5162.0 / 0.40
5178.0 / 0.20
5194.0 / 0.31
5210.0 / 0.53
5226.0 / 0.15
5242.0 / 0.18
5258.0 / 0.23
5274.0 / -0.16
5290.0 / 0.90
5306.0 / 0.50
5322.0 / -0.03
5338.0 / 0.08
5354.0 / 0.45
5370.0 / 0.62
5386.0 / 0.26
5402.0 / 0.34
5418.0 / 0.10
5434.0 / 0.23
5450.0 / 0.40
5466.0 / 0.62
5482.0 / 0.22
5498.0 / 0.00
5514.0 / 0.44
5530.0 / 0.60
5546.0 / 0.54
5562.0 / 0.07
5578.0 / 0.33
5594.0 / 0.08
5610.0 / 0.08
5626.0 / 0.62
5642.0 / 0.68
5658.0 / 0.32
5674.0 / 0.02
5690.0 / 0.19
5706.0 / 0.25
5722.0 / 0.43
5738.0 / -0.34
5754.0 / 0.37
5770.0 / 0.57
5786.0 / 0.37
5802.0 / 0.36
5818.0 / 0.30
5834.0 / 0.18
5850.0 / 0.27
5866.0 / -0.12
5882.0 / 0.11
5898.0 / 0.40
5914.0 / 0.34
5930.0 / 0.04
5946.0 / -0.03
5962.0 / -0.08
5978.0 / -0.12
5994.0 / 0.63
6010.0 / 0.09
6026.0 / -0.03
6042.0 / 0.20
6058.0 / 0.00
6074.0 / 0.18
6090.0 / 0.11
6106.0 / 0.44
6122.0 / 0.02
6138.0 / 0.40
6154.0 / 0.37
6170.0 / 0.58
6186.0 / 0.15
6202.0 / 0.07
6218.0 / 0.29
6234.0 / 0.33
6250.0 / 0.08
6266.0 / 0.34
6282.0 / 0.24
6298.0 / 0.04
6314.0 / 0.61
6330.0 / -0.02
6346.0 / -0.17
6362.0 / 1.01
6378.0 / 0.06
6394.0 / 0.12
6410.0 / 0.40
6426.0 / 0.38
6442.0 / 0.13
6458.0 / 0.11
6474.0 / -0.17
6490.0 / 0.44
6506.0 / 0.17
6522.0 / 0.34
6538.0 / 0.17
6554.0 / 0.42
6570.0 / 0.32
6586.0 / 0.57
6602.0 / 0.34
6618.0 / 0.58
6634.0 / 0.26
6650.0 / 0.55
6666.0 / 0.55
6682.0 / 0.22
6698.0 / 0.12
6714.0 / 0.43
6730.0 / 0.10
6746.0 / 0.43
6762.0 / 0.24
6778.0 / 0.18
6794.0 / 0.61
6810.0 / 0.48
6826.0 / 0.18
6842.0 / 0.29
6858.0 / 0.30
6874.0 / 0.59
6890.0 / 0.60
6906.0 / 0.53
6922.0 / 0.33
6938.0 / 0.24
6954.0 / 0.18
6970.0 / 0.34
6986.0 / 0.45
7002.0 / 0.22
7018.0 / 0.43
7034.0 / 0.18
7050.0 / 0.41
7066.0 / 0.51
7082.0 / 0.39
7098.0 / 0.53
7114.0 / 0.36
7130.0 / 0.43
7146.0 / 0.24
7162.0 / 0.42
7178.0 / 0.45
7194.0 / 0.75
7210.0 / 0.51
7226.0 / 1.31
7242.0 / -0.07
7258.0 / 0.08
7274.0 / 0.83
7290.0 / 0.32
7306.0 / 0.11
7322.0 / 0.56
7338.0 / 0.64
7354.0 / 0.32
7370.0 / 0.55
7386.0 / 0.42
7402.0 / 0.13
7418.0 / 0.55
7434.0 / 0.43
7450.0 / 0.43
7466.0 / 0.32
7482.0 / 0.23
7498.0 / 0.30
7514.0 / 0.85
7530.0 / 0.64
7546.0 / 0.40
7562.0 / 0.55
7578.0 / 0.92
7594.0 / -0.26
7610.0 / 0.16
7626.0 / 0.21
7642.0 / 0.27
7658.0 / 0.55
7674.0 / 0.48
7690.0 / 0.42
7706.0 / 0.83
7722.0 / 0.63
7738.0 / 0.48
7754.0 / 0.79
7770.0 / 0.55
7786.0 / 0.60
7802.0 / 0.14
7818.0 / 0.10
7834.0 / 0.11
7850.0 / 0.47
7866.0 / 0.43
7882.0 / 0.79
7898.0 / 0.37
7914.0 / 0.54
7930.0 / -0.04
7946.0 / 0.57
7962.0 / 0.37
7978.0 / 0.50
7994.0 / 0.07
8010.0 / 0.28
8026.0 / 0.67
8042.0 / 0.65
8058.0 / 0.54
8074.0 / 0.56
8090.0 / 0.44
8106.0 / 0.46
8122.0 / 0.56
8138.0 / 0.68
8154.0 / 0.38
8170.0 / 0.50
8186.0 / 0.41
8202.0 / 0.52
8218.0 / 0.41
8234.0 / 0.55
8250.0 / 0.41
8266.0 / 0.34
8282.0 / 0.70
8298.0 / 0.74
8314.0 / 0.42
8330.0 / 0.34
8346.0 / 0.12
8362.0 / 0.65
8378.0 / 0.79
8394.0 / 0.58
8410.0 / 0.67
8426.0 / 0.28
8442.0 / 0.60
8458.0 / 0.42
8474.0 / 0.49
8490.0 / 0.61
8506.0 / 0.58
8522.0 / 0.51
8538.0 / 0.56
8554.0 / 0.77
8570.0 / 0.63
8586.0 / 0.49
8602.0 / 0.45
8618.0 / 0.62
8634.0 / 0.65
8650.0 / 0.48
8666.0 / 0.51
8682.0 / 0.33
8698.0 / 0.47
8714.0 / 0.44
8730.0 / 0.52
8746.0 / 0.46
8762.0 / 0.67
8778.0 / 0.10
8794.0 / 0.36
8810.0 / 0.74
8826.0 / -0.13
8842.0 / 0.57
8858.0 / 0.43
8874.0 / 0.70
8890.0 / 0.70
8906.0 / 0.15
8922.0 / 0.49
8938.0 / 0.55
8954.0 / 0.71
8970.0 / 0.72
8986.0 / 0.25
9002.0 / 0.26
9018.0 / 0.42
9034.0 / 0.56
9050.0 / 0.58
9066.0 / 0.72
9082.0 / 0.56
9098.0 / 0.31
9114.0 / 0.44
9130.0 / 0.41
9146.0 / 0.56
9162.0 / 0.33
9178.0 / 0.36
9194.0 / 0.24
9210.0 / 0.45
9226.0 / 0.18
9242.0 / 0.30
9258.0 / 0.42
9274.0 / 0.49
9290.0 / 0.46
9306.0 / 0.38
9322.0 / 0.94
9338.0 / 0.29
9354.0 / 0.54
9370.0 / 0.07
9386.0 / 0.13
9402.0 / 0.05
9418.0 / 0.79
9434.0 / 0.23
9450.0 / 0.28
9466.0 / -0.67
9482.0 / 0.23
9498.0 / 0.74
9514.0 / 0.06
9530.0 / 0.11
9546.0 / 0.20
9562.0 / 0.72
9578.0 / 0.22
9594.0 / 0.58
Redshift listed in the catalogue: 0.94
